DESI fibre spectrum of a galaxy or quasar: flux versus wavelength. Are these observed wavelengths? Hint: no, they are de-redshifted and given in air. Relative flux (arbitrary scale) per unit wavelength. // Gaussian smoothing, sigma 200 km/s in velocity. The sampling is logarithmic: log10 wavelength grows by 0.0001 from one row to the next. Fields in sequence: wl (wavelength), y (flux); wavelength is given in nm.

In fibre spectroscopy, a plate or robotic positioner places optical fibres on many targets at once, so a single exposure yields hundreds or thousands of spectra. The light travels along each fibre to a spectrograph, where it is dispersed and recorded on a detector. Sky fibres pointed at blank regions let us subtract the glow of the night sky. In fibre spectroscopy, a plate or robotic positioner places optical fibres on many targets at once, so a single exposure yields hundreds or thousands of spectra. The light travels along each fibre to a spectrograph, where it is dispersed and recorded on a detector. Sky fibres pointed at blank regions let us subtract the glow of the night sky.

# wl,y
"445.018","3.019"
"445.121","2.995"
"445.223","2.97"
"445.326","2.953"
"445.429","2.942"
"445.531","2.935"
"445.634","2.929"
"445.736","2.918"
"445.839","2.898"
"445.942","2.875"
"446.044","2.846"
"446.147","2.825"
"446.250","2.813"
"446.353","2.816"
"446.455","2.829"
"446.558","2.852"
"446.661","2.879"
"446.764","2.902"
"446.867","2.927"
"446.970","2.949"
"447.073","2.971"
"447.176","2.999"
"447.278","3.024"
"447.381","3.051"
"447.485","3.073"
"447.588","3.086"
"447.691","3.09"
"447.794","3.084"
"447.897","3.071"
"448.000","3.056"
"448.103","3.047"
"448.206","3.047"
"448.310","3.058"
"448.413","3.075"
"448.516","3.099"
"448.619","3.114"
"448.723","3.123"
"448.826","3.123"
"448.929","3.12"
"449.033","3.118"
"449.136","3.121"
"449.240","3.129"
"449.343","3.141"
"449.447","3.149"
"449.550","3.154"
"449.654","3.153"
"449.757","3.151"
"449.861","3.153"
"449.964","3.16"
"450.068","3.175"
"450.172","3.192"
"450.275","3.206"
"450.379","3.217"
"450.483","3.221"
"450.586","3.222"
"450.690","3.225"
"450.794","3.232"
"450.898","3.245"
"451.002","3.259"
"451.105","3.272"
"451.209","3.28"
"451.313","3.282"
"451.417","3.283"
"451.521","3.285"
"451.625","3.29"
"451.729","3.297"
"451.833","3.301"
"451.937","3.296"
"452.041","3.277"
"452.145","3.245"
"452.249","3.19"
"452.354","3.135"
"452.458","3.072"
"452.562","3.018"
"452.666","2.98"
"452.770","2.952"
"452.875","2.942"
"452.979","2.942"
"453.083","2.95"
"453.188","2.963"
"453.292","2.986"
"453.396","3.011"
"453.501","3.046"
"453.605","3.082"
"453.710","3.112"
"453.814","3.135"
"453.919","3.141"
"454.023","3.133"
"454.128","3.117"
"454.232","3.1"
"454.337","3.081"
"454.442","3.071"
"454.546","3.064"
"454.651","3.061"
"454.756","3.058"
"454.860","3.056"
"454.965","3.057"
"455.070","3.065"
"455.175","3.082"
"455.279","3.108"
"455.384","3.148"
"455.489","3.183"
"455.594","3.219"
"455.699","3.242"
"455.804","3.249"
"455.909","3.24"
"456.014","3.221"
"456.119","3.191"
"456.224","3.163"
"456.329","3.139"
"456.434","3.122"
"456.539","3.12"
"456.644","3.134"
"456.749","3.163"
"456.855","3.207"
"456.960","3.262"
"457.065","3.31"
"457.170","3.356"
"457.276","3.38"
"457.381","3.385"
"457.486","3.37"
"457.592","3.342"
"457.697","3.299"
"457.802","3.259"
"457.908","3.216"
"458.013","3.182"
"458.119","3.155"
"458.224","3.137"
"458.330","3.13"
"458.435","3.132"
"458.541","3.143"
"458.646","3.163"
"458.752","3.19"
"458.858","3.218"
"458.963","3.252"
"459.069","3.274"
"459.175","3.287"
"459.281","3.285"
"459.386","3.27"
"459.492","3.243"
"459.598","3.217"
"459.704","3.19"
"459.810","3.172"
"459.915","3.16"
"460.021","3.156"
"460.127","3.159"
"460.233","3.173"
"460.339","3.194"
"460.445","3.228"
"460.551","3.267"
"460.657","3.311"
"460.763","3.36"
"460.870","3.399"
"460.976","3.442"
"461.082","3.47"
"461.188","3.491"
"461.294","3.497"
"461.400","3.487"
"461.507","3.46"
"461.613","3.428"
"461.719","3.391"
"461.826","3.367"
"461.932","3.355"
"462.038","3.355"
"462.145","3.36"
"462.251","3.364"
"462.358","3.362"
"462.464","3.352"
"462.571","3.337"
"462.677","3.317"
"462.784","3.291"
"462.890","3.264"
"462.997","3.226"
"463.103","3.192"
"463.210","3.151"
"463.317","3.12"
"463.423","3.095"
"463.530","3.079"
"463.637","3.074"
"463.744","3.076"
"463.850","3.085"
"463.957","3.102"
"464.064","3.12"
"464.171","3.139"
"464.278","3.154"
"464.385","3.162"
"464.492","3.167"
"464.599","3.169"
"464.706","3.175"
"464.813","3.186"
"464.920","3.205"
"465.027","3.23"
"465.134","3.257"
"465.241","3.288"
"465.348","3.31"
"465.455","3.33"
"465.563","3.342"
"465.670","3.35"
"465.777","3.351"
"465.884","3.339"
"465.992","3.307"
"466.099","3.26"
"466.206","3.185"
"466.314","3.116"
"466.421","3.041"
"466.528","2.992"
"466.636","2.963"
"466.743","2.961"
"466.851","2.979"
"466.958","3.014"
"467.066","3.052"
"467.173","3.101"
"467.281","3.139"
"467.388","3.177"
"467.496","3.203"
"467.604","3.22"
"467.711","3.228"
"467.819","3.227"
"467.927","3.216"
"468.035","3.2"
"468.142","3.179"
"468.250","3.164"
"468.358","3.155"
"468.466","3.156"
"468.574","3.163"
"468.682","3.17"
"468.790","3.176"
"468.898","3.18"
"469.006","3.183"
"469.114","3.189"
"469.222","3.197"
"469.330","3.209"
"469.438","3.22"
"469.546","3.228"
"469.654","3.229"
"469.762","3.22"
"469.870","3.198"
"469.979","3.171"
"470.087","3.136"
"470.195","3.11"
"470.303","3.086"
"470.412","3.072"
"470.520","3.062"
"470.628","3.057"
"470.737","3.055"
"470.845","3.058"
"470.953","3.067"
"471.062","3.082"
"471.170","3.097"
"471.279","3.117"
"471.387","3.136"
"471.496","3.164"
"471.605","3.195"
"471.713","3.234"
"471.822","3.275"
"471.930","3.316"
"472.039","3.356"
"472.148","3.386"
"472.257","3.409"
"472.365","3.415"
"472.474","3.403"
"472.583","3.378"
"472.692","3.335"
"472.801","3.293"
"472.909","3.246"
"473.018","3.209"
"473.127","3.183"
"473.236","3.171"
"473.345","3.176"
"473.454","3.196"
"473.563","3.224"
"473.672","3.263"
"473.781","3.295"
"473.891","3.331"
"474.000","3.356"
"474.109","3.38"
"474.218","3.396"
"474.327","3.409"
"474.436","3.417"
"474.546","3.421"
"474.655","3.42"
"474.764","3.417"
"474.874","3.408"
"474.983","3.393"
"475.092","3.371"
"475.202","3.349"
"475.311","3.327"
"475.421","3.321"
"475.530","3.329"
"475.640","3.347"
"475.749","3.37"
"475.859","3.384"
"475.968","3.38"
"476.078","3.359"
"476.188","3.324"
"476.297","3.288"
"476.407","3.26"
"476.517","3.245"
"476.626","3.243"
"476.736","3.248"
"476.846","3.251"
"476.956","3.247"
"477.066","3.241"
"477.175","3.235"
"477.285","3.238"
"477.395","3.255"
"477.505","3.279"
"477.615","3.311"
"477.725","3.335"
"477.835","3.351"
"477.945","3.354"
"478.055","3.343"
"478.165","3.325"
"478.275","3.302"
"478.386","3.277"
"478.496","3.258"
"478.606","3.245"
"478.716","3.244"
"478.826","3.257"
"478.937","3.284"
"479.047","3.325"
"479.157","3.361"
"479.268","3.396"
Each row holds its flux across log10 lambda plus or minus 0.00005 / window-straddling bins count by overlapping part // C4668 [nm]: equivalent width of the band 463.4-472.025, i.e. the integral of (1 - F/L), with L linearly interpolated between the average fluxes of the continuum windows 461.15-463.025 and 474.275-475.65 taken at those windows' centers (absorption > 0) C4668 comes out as 0.539 nm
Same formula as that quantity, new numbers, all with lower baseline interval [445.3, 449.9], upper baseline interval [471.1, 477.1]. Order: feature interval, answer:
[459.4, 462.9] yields -0.18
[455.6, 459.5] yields -0.13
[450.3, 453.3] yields -0.11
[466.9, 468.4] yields 0.03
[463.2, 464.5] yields 0.03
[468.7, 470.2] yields 0.03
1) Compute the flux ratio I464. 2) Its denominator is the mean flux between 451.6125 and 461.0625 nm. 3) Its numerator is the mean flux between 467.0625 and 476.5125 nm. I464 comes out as 1.0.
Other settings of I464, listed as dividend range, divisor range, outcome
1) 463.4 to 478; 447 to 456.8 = 1.03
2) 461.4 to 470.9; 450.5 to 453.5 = 1.01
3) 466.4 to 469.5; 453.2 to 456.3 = 1.01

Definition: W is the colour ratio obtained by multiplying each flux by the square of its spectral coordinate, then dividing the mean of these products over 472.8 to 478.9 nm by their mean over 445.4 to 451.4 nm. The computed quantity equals 1.2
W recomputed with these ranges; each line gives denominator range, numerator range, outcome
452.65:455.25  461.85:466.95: 1.10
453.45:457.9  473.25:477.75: 1.14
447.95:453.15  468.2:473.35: 1.11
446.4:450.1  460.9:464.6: 1.14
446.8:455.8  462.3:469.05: 1.09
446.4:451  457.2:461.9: 1.11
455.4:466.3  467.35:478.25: 1.05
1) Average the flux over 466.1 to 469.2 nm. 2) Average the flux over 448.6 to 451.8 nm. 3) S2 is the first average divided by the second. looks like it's 1.0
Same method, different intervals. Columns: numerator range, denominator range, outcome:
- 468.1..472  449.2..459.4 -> 1.00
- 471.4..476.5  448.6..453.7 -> 1.05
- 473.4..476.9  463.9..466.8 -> 1.04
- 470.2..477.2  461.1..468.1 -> 1.01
